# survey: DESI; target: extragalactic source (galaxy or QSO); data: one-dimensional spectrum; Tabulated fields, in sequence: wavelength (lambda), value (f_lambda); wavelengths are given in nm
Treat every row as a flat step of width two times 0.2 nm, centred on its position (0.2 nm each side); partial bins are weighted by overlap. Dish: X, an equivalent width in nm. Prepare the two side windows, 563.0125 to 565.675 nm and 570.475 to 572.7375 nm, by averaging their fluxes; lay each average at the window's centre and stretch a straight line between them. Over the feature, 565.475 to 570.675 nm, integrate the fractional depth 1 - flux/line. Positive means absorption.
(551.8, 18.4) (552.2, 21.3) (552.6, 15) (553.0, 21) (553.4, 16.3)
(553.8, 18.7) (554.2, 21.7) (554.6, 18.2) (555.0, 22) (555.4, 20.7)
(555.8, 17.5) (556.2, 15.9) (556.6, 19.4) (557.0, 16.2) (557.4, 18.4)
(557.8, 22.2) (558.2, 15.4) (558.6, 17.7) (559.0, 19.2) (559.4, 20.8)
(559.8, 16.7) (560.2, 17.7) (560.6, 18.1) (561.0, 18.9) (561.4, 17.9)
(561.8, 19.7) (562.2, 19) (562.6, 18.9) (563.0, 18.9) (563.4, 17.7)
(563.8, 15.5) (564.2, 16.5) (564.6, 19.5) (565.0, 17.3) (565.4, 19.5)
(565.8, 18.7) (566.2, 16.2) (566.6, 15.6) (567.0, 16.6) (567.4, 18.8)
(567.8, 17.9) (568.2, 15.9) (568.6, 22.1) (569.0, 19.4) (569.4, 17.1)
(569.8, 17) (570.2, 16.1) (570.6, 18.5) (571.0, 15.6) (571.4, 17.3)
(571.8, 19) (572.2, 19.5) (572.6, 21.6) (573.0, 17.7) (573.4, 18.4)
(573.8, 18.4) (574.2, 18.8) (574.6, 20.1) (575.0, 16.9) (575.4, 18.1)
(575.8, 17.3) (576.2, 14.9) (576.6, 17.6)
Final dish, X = 0.127 nm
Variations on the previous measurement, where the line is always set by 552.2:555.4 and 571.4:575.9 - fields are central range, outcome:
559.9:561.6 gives 0.09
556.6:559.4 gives 0.10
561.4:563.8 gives 0.06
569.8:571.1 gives 0.13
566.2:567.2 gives 0.15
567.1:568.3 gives 0.08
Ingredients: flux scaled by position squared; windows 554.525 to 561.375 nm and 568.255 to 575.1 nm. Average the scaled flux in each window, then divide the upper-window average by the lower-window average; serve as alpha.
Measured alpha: 1.04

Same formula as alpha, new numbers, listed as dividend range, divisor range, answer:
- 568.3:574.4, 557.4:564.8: 1.04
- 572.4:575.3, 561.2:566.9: 1.09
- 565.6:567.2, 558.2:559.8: 0.93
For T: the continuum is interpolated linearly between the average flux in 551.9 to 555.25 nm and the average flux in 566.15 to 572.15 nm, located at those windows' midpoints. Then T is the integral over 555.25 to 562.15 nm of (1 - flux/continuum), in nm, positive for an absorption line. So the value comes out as 0.13 nm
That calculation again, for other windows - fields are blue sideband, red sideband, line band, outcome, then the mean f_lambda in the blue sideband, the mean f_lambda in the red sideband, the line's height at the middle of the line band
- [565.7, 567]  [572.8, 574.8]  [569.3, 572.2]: 0.076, 16.7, 18.7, 17.9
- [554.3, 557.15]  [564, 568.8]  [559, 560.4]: -0.008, 18.7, 17.9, 18.4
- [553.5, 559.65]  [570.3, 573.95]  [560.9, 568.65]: 0.270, 18.9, 18.4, 18.6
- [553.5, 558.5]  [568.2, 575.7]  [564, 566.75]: 0.130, 18.8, 18.3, 18.5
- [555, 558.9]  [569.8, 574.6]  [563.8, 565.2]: 0.068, 18.4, 18.3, 18.3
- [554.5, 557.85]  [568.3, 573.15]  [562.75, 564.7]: 0.108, 18.8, 18.4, 18.6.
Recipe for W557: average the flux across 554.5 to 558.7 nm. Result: 18.5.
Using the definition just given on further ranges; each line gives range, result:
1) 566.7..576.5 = 18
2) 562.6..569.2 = 17.9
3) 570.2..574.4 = 18.4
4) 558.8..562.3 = 18.7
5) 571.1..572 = 17.9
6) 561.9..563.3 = 18.9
